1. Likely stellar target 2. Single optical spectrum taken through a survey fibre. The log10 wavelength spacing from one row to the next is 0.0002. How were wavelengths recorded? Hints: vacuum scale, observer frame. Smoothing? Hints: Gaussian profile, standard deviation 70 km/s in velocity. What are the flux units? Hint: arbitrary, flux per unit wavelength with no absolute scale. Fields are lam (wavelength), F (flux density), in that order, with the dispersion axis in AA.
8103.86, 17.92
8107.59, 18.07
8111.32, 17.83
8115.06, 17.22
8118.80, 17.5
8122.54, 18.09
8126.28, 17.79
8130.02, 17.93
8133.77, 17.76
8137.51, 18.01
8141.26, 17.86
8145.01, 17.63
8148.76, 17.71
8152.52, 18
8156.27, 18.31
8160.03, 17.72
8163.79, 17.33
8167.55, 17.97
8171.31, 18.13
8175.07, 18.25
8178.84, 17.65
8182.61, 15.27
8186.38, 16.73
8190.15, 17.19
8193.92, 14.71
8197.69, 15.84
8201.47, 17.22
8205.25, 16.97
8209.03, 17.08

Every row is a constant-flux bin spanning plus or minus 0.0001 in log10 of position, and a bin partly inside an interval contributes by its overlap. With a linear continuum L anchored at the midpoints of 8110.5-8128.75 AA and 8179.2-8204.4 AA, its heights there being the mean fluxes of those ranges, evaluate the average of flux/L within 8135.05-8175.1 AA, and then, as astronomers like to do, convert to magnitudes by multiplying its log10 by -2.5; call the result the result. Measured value -0.06 mag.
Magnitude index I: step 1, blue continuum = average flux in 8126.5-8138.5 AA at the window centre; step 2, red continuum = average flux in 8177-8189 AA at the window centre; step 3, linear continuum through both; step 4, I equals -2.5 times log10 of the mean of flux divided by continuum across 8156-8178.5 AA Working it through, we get -0.06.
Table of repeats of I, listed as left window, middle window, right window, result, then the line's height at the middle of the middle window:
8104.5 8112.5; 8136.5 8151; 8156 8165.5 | 0.00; 17.8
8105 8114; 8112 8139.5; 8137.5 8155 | 0.01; 17.9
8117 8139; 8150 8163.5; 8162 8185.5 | -0.02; 17.6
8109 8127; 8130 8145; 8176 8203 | -0.03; 17.3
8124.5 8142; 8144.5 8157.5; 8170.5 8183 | -0.01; 17.7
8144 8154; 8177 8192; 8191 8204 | -0.01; 16.5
